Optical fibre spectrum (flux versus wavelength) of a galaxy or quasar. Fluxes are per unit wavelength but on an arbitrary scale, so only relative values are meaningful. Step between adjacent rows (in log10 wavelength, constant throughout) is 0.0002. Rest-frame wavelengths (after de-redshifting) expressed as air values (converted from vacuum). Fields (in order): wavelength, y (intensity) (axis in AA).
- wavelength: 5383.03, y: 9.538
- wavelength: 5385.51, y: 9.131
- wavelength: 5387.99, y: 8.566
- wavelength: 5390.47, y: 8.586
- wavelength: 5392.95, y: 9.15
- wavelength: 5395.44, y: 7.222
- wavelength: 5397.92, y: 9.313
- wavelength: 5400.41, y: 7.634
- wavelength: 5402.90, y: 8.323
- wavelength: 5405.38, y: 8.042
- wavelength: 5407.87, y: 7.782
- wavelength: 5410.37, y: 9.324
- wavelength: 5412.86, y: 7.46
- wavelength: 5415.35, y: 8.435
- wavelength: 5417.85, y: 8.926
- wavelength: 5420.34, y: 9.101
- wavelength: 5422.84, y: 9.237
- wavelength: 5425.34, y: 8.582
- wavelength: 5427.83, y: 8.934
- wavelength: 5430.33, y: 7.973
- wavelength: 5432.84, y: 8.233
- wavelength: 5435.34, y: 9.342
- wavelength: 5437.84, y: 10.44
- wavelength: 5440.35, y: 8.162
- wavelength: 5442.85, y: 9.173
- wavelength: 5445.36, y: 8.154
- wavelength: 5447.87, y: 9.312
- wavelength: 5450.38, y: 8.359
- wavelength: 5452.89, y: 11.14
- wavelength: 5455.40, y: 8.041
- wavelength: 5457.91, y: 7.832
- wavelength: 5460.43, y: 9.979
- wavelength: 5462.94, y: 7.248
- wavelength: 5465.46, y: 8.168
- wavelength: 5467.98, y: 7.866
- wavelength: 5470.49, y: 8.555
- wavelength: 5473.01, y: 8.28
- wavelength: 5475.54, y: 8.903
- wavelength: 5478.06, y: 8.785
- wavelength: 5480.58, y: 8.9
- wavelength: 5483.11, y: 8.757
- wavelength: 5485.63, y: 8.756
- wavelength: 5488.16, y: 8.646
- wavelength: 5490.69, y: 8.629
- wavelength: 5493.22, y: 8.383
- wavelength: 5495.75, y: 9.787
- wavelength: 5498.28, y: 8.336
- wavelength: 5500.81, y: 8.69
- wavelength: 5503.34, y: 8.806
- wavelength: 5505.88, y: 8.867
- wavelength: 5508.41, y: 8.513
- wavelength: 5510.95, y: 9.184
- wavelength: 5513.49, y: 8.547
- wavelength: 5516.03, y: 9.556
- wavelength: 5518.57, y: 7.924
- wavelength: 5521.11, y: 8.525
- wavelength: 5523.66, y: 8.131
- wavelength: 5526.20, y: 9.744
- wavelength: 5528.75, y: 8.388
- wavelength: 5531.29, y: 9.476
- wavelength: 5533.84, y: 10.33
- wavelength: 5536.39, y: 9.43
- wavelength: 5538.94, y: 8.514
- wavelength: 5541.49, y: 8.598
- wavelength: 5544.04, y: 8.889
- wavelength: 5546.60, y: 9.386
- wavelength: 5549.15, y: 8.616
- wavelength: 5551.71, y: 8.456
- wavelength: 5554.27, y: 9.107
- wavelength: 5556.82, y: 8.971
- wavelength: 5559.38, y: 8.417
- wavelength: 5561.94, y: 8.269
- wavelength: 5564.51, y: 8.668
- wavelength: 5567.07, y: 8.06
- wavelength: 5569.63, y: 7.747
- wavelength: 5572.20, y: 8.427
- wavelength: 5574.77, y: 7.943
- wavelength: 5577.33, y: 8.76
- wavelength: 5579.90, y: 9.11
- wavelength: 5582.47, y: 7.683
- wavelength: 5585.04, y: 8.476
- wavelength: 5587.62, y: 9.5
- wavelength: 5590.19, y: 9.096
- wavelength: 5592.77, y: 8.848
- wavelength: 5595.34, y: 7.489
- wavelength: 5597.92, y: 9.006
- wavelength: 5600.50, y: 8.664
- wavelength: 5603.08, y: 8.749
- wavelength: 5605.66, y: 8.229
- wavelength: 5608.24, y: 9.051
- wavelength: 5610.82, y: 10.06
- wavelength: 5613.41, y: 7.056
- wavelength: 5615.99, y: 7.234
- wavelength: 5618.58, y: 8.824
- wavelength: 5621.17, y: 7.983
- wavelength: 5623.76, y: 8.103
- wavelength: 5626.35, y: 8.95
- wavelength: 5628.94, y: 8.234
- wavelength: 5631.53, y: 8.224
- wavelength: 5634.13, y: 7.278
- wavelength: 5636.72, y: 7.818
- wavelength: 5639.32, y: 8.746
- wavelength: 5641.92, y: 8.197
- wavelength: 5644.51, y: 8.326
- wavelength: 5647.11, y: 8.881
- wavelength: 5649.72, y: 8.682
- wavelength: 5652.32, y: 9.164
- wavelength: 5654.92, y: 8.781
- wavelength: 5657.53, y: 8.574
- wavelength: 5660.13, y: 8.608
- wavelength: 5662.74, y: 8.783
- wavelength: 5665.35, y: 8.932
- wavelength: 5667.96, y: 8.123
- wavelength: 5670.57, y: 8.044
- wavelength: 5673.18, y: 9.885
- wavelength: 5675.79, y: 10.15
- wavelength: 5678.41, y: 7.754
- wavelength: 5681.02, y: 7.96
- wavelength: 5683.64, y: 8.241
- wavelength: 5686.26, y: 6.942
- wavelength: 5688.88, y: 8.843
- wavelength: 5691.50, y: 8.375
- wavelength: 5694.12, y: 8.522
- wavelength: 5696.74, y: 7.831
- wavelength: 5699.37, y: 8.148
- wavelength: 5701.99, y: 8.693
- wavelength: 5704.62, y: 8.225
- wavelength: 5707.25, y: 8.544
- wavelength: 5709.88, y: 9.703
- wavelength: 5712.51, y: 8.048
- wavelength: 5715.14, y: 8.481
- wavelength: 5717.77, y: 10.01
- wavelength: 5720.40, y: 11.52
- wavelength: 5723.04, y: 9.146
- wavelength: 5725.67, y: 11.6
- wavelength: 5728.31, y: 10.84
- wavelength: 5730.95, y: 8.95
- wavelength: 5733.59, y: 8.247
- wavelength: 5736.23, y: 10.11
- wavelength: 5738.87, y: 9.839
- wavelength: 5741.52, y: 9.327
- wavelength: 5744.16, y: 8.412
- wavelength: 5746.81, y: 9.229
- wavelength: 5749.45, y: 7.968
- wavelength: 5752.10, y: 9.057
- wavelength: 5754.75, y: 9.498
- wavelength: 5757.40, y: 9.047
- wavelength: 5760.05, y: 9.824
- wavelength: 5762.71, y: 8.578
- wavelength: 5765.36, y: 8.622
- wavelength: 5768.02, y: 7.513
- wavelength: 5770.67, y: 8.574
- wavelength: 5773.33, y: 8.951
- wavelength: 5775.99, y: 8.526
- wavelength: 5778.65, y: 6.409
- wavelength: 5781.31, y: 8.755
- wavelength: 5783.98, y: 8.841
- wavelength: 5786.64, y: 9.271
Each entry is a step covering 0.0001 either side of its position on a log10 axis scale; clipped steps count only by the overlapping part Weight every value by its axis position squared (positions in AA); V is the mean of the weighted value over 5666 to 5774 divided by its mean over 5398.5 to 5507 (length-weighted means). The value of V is 1.1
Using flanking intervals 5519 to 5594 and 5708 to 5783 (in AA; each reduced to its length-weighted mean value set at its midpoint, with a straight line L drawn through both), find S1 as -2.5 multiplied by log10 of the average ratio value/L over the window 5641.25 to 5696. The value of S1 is 0.05 mag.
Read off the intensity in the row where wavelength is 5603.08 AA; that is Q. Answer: 8.749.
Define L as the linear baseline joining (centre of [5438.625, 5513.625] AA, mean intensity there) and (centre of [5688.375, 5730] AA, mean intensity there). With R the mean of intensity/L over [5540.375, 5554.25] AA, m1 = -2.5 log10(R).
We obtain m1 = 0.004 mag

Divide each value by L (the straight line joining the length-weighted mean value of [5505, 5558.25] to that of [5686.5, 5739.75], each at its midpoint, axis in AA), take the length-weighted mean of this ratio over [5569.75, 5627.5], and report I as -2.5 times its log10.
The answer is 0.062 mag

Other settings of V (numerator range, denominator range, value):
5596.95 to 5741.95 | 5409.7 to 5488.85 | 1.09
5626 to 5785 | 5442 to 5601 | 1.07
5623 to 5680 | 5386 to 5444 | 1.08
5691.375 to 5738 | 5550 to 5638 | 1.14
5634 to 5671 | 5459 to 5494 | 1.06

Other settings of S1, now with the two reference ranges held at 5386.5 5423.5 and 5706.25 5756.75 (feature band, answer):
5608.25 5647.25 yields 0.10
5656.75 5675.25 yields 0.05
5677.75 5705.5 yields 0.14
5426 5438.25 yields -0.04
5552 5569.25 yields 0.05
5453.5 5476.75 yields 0.03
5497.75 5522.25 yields 0.01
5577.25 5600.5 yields 0.04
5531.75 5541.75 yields -0.05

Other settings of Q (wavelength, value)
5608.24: 9.051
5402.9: 8.323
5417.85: 8.926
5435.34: 9.342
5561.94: 8.269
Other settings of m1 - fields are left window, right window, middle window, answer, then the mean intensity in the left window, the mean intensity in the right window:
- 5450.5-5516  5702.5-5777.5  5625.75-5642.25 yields 0.10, 8.71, 9.14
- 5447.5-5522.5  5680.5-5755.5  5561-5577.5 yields 0.07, 8.7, 8.98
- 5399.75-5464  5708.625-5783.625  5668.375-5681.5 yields 0.03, 8.68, 9.09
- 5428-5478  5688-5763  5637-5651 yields 0.06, 8.7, 9.13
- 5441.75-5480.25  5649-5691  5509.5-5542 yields -0.04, 8.66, 8.59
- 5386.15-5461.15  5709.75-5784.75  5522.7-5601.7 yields 0.02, 8.69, 9.08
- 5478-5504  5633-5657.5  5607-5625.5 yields 0.02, 8.77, 8.45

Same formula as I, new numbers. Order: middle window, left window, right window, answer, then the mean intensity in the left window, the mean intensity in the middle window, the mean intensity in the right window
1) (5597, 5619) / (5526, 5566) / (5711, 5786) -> 0.056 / 8.93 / 8.52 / 9.07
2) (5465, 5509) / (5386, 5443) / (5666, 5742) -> 0.005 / 8.6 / 8.66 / 8.97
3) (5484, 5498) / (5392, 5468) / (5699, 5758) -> -0.006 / 8.62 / 8.8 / 9.27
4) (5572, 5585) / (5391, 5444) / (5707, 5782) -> 0.057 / 8.61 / 8.39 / 9.09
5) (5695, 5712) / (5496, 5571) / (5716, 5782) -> 0.070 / 8.78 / 8.5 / 9.14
